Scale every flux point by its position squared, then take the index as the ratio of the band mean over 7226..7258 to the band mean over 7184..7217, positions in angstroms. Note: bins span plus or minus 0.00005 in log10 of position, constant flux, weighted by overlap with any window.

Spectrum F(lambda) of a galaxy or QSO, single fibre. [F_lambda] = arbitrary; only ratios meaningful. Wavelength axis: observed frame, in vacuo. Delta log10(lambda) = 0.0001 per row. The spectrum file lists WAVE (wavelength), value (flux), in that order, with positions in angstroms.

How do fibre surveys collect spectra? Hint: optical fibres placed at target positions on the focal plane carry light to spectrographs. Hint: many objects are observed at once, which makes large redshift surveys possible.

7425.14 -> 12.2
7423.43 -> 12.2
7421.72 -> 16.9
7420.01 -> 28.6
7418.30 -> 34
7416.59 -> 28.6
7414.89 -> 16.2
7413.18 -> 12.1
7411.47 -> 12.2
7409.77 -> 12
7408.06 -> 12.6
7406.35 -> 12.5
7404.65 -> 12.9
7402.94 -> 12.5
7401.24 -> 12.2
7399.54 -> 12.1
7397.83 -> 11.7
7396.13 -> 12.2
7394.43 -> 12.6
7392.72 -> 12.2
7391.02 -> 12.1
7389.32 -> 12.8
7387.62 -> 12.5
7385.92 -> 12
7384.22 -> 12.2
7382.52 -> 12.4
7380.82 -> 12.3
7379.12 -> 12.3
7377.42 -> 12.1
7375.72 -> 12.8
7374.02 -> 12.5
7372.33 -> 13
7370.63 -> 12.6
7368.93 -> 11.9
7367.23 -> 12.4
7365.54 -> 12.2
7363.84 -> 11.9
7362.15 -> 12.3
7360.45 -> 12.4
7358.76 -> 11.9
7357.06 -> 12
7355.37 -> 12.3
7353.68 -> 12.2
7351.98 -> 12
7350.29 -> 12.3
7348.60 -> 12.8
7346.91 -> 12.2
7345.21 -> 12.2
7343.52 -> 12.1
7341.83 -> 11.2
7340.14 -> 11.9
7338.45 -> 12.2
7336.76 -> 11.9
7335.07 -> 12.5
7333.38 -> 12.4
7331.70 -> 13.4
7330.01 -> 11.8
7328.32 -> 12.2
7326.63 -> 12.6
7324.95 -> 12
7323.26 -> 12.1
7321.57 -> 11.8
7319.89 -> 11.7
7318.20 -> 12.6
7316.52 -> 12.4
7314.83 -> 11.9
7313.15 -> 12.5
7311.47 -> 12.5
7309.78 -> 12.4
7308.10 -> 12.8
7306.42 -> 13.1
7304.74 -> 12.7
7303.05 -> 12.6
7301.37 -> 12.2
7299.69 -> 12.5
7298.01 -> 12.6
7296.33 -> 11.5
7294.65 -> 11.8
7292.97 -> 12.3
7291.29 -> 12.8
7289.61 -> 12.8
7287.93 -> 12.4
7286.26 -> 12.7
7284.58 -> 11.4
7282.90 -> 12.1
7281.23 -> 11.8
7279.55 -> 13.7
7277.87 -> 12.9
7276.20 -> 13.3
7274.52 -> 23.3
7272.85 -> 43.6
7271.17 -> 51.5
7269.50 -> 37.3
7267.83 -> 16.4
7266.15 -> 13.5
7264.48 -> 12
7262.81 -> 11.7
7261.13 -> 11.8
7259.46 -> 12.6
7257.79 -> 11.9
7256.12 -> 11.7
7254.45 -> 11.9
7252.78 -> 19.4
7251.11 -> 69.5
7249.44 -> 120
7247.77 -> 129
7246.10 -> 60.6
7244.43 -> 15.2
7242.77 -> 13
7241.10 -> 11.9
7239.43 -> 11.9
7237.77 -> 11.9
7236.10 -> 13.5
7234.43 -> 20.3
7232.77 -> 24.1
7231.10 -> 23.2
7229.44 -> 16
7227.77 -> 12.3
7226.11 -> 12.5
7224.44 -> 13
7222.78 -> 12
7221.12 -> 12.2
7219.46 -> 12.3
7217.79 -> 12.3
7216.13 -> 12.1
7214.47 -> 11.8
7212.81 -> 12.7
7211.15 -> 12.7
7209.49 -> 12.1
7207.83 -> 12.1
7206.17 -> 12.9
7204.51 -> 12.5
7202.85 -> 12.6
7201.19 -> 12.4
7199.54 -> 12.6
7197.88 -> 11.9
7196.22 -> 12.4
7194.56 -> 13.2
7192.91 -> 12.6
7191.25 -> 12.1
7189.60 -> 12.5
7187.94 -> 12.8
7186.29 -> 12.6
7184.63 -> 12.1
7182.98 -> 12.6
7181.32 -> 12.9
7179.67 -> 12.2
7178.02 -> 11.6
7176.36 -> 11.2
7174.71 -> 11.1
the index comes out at 2.59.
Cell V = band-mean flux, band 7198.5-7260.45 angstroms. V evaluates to 22.4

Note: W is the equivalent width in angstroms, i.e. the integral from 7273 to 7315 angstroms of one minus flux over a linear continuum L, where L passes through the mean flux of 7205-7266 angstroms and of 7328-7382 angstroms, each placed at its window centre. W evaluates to 9.9 angstroms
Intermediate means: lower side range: 22.5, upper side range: 12.3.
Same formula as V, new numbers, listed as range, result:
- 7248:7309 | 21.3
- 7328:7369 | 12.2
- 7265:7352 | 14.5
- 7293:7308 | 12.4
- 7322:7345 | 12.2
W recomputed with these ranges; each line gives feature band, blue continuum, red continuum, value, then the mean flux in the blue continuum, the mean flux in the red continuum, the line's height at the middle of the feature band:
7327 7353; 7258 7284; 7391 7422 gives 7.93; 19.6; 15.7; 17.6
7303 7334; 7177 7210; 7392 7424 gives 4.14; 12.4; 15.6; 14.3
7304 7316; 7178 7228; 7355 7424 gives 0.63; 12.4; 13.9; 13.2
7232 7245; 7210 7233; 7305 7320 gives -1.43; 13.9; 12.5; 13.7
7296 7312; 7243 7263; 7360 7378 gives 8.87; 40.5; 12.4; 28.1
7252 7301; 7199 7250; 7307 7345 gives 1.94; 21.9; 12.2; 17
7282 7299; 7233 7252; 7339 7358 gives 9.77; 42.7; 12.1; 28.8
